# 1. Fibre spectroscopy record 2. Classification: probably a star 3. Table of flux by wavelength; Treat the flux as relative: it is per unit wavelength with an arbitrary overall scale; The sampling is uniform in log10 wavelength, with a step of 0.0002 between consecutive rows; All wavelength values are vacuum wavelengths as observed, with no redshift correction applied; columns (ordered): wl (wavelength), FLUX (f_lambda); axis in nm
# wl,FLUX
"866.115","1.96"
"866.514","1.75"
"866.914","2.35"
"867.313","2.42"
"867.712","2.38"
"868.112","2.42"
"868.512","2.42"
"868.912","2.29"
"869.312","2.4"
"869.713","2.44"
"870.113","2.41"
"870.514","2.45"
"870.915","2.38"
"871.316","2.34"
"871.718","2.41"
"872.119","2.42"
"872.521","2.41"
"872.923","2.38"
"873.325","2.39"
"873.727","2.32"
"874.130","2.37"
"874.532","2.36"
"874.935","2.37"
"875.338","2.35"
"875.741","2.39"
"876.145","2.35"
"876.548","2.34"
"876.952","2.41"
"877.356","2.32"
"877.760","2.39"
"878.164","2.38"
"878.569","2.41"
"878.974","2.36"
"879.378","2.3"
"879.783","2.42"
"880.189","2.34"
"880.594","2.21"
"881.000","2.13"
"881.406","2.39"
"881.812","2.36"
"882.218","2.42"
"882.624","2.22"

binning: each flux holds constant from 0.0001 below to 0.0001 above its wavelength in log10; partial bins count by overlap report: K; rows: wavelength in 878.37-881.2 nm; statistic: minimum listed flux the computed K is 2.13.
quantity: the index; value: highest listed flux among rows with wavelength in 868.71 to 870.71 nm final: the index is 2.45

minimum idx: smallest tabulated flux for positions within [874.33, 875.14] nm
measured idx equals 2.36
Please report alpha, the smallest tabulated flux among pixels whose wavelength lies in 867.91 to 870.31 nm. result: 2.29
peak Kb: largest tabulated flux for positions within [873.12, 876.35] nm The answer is 2.39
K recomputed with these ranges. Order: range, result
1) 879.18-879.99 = 2.3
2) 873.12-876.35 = 2.32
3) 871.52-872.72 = 2.41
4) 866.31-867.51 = 1.75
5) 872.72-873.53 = 2.38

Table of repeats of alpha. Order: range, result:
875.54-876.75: 2.34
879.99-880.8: 2.21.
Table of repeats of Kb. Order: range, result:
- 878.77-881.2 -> 2.42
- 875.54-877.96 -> 2.41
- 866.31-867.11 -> 2.35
